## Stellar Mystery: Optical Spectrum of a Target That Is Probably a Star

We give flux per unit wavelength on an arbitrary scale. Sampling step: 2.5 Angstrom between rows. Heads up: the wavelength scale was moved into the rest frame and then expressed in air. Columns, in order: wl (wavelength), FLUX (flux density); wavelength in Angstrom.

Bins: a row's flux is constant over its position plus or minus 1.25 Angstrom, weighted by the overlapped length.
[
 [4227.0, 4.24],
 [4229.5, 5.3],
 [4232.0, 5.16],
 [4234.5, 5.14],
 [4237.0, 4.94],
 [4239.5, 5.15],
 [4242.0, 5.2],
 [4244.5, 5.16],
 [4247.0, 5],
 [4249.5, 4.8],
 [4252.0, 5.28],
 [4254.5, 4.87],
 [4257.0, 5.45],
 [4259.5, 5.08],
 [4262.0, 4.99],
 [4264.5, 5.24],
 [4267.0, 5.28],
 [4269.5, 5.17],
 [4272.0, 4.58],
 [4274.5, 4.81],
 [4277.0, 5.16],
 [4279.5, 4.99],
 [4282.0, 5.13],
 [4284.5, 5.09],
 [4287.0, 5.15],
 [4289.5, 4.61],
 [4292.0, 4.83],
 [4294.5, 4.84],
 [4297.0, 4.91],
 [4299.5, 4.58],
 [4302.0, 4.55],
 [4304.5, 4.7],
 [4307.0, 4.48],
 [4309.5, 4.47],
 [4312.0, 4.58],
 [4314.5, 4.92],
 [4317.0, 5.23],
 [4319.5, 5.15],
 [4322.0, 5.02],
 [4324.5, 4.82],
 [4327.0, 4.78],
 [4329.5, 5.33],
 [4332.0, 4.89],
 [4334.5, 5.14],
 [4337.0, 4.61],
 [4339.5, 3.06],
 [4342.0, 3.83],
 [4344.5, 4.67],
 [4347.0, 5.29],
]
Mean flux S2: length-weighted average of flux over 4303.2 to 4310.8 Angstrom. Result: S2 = 4.55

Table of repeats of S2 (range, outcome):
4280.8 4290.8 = 4.99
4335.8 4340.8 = 3.83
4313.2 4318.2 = 5.07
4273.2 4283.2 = 5.02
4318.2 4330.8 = 5.02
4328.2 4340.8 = 4.6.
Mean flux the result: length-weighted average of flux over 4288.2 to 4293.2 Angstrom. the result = 4.72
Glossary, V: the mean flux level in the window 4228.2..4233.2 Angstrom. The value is 5.22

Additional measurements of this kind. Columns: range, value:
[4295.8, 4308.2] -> 4.64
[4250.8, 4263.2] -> 5.13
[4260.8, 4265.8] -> 5.12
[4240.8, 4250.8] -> 5.04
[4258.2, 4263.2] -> 5.04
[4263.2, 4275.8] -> 5.02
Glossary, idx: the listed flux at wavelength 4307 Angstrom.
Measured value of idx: 4.48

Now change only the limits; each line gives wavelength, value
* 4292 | 4.83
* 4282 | 5.13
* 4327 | 4.78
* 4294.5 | 4.84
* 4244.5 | 5.16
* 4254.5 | 4.87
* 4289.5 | 4.61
